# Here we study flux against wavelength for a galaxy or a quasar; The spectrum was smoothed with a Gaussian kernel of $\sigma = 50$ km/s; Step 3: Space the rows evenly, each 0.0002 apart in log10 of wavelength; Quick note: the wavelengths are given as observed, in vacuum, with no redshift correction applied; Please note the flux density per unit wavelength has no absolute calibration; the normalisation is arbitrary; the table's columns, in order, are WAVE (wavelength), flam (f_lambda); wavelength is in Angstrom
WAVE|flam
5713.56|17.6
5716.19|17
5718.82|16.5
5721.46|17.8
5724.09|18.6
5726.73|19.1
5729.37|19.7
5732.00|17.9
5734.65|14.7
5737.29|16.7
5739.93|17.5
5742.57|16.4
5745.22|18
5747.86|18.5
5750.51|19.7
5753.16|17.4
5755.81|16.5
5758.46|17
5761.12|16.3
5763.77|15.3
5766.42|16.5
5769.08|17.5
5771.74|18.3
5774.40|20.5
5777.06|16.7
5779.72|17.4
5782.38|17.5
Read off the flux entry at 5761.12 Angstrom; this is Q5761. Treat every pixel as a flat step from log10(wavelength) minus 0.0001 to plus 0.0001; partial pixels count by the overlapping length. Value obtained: 16.3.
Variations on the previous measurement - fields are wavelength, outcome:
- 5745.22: 18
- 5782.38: 17.5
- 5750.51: 19.7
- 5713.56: 17.6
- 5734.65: 14.7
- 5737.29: 16.7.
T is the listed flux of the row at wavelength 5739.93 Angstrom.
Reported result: 17.5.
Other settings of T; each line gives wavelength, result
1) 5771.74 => 18.3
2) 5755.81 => 16.5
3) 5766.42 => 16.5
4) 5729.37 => 19.7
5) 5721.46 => 17.8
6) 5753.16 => 17.4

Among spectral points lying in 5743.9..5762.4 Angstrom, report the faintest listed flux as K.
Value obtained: 16.3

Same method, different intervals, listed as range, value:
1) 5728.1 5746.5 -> 14.7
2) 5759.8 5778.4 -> 15.3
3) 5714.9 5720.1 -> 16.5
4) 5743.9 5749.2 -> 18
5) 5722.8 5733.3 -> 17.9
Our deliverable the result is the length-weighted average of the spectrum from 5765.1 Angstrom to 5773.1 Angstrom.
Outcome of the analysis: 17.4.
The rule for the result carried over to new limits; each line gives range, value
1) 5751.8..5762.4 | 16.8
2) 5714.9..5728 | 17.8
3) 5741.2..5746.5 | 17.2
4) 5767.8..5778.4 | 18.2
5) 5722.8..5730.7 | 19.1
